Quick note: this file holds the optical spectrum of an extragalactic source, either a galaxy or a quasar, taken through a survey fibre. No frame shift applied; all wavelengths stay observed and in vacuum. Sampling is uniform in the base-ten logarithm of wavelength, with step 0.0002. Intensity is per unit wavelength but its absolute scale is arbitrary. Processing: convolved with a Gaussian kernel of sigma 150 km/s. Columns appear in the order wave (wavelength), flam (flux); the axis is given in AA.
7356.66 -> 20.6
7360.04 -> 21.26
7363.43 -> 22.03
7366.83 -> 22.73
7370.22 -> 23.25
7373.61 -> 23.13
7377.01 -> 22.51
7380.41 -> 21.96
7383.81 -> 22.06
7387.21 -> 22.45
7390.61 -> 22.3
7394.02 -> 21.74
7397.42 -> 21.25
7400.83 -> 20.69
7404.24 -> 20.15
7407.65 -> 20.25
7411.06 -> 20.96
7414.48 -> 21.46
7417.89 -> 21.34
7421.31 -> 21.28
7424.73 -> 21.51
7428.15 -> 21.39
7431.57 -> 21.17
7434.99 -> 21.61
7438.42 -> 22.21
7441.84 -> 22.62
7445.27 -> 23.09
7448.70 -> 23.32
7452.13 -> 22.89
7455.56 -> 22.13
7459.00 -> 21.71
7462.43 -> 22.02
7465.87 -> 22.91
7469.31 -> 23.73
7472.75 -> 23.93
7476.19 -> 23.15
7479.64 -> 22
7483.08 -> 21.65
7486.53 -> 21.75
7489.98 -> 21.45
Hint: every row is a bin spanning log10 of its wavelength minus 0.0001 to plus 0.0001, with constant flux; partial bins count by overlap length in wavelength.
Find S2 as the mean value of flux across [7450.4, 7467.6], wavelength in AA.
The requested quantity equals 22.3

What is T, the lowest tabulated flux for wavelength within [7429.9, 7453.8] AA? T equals 21.17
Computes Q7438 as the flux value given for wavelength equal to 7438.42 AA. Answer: 22.21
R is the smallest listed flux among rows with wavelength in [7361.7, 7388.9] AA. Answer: 21.96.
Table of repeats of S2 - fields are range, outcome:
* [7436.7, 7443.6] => 22.4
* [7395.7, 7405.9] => 20.7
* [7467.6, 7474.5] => 23.8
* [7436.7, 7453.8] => 22.8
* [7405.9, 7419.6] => 21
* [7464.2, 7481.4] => 23.1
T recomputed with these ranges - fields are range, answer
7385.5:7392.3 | 22.3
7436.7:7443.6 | 22.21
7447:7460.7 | 21.71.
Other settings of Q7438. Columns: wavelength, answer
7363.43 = 22.03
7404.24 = 20.15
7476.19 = 23.15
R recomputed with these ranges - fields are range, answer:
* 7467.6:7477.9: 23.15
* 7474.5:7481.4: 22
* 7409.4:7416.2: 20.96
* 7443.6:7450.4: 23.09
